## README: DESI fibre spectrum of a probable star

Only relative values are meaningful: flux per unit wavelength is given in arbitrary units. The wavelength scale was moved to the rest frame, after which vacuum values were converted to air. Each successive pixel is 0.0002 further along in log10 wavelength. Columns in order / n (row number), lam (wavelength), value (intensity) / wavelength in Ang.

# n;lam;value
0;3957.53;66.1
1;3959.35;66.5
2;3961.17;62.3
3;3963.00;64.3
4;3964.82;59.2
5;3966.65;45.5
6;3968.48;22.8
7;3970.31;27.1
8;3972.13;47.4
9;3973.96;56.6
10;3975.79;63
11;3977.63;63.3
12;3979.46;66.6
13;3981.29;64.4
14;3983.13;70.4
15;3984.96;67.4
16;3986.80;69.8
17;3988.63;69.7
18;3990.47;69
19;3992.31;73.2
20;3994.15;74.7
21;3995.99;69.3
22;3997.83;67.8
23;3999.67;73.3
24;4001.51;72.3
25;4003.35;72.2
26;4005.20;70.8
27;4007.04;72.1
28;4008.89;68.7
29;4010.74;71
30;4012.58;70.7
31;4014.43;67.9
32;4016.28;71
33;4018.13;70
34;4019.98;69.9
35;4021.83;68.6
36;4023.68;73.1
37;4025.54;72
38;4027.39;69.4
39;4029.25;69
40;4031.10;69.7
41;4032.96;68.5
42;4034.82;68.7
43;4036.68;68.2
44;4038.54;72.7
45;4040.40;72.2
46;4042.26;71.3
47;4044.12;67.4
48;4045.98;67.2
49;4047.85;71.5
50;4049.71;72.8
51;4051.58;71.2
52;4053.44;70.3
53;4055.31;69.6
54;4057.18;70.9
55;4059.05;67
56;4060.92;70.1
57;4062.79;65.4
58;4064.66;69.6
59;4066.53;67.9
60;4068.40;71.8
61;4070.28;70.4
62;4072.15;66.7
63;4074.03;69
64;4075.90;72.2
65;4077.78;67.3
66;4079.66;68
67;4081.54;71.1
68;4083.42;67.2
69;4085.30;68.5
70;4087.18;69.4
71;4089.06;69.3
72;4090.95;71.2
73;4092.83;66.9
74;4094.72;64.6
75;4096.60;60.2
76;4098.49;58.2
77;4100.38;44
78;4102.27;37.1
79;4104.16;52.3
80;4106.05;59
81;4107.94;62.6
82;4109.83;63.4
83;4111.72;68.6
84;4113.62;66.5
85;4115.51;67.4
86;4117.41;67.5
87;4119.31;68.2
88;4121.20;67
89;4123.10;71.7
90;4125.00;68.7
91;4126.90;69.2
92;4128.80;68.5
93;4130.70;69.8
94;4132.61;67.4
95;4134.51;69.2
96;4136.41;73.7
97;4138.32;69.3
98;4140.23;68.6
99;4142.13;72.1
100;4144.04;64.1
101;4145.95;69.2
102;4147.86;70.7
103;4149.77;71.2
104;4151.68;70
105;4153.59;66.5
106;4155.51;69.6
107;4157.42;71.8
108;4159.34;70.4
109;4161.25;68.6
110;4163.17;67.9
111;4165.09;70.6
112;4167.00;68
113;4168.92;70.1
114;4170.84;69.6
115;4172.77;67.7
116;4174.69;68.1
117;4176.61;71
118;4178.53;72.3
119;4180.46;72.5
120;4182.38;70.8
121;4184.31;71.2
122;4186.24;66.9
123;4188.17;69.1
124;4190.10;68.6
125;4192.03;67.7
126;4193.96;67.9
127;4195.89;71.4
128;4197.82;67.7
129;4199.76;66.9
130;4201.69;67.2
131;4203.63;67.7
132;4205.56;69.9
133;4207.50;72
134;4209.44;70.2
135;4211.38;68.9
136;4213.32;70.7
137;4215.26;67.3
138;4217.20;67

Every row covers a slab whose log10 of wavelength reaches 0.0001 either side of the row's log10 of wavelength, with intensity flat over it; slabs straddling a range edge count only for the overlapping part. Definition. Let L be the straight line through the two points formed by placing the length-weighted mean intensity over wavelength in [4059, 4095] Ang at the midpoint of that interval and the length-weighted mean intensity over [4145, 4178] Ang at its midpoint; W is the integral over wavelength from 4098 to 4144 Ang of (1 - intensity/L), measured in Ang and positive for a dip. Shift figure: 3.0 Ang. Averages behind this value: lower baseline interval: 68.8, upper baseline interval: 69.5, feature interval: 64.7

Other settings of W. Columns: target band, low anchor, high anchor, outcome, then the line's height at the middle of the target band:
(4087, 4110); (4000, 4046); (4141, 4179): 3.4 Ang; 69.8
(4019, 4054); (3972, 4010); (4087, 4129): -2.1 Ang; 66.3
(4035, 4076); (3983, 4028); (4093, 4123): -2.4 Ang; 65.9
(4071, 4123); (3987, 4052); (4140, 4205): 4.1 Ang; 69.9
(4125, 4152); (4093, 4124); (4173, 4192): -2.0 Ang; 64.8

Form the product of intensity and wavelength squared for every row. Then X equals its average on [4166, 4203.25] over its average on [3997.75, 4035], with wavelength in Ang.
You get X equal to 1.1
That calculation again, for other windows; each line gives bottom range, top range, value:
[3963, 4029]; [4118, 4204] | 1.15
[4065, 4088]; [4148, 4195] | 1.05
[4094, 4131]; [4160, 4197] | 1.15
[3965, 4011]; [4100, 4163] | 1.12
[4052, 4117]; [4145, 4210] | 1.11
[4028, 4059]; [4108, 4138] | 1.02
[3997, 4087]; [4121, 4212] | 1.06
